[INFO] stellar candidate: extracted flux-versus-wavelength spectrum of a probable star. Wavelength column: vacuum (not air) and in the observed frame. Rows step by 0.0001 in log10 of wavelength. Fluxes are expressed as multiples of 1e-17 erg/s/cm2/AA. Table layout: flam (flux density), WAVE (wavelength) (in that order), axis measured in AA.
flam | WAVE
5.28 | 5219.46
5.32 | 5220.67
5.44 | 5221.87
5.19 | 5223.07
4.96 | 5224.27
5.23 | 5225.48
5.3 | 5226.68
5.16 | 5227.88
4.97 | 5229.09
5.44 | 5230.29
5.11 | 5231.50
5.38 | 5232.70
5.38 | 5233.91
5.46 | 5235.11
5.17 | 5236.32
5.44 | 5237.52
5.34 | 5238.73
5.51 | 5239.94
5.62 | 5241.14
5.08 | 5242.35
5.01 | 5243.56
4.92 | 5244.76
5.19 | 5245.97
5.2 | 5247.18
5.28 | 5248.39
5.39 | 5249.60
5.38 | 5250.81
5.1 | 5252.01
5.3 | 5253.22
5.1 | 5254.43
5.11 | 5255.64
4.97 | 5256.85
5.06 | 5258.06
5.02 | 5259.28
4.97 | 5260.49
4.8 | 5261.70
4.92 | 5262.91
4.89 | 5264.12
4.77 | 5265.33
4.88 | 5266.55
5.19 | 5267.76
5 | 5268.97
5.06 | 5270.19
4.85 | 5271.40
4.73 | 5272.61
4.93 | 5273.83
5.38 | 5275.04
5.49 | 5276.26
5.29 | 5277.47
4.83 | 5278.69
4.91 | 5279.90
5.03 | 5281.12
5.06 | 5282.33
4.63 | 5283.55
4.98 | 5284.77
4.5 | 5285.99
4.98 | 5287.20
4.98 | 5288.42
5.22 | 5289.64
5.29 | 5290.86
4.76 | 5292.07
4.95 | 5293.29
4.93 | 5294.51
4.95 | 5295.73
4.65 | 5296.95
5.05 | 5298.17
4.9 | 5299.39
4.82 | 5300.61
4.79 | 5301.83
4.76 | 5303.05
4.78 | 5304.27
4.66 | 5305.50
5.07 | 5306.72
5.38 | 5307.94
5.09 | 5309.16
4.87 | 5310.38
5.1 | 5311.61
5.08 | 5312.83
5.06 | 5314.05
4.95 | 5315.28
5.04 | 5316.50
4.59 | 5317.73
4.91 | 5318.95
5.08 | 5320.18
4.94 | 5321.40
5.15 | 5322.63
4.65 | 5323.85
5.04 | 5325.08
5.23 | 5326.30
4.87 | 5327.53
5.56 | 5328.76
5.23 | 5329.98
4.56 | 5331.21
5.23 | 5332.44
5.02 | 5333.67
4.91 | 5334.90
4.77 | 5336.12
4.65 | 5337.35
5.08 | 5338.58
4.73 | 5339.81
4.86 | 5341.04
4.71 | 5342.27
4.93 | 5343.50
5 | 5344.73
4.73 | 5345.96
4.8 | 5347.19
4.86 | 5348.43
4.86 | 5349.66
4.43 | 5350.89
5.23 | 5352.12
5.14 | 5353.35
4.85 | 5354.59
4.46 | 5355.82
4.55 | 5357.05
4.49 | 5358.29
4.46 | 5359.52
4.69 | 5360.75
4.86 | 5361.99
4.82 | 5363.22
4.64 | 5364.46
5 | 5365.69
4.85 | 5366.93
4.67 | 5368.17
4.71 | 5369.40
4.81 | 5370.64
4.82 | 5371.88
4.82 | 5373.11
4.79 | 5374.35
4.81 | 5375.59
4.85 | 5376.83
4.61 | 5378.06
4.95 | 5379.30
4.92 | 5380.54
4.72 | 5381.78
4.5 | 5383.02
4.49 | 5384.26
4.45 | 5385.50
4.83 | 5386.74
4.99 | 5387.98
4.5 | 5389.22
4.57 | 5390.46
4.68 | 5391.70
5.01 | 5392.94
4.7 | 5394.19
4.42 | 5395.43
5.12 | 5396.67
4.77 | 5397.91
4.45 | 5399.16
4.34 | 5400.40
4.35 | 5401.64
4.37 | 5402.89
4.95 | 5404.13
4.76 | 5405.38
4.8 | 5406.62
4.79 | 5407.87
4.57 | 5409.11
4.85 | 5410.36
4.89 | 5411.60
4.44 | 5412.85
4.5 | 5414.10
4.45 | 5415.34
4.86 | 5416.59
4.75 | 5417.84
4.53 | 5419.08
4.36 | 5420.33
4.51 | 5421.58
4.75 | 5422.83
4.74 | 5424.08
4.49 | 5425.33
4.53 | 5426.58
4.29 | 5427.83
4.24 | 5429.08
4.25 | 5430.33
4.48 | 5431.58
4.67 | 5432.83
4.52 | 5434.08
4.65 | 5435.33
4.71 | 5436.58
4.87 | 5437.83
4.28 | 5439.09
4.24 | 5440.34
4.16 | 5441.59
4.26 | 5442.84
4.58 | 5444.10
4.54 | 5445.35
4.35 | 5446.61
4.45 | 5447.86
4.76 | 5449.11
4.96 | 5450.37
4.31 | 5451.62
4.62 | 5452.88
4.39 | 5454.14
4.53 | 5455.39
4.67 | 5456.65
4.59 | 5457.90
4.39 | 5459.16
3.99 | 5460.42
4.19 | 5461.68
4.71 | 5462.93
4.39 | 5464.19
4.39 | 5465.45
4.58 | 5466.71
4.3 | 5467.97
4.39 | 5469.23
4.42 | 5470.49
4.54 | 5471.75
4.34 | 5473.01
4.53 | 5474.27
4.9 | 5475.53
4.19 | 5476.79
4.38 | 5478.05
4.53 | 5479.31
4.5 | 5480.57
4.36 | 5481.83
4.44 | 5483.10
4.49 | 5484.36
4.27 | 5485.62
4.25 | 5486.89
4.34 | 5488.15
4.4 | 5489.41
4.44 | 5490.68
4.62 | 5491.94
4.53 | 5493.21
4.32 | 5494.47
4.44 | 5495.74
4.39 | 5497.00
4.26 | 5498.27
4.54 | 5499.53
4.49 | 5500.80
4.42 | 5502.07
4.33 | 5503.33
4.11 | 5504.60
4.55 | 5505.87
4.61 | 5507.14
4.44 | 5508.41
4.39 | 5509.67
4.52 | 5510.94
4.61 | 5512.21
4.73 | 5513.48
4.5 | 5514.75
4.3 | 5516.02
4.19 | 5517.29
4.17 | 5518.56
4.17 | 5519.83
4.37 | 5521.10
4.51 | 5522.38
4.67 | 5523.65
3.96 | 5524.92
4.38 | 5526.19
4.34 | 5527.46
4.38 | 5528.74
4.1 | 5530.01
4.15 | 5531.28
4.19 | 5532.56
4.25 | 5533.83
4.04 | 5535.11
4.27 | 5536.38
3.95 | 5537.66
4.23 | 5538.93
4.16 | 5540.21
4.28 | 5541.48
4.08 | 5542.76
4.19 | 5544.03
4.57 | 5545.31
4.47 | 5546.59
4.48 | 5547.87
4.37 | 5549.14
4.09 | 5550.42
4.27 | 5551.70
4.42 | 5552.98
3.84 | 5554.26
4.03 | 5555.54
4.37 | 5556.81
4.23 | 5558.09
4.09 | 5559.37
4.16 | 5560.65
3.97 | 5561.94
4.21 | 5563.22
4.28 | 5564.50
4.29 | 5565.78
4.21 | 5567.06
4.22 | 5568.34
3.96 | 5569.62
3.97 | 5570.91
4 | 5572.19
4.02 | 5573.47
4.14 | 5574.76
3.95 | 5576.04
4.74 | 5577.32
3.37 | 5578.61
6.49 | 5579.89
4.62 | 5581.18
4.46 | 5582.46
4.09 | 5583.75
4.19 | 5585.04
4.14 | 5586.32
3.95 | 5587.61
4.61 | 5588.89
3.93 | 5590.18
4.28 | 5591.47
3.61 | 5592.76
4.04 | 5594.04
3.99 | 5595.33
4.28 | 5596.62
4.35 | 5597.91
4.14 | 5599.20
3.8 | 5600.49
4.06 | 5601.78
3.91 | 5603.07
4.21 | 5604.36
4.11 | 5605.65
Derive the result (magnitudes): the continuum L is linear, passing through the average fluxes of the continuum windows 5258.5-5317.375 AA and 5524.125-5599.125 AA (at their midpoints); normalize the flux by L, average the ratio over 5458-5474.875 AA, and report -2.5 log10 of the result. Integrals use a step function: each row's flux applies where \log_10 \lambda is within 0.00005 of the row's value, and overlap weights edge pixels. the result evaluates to 0.02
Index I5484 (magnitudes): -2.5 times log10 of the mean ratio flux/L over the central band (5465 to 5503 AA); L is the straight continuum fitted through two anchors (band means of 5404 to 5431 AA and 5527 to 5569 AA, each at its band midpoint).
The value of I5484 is -0.01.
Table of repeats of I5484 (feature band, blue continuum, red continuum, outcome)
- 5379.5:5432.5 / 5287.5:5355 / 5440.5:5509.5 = 0.010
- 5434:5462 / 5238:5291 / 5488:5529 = 0.022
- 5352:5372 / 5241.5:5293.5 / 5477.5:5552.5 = 0.005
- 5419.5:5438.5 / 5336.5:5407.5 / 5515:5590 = 0.012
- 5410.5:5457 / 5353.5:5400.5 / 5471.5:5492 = 0.008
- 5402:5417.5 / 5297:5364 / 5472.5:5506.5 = -0.005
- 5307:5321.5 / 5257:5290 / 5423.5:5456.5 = -0.034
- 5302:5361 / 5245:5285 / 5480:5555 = -0.008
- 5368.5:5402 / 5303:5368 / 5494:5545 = 0.007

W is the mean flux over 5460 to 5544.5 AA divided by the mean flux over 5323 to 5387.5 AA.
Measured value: 0.91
